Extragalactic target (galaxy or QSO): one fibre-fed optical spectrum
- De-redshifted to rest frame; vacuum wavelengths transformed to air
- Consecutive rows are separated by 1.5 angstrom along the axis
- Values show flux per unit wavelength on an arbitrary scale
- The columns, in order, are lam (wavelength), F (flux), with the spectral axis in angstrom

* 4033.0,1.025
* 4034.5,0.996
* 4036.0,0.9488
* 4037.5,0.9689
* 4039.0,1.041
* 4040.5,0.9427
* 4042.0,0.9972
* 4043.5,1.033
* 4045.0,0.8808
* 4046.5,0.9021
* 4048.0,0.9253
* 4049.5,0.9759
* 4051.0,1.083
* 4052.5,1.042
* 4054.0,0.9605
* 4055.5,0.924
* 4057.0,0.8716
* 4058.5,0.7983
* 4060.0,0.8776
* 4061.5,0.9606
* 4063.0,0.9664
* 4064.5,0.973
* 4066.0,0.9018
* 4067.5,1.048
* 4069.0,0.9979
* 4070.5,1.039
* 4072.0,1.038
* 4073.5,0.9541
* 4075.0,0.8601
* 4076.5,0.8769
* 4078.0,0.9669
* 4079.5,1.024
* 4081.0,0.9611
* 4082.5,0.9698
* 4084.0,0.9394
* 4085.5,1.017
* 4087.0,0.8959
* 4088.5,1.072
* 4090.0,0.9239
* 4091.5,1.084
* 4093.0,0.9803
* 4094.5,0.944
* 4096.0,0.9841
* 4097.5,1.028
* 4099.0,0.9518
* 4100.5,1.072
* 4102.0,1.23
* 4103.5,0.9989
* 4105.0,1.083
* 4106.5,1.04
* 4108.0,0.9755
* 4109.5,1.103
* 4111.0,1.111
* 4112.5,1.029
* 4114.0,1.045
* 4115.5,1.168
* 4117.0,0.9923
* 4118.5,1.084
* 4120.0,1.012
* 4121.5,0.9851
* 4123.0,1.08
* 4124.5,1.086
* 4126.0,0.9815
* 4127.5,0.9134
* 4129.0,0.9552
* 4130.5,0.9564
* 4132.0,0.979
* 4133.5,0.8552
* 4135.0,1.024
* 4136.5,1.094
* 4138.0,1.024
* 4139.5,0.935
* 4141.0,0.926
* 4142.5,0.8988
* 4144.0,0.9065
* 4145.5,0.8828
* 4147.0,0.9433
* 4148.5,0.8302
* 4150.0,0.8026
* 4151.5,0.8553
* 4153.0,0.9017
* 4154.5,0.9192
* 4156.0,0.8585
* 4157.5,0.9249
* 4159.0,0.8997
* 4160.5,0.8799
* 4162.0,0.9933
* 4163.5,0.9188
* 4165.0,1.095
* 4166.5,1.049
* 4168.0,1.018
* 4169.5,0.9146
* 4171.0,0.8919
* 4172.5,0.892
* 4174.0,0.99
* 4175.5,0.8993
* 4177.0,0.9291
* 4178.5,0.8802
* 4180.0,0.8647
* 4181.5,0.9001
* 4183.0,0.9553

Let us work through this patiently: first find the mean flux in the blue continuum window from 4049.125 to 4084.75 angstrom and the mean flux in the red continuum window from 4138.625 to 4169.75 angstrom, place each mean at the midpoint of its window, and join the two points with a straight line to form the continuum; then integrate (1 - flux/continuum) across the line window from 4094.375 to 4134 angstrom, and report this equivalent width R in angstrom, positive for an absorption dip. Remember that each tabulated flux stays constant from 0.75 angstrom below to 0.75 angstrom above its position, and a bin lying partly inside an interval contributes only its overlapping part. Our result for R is -3.7 angstrom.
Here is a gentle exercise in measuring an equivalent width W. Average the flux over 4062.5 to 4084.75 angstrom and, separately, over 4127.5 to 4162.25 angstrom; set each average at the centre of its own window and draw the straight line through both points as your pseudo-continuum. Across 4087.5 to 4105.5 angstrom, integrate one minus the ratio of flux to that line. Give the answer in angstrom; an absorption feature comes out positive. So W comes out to -1.4 angstrom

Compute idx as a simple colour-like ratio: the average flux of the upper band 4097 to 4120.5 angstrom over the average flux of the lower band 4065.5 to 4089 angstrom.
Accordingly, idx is 1.1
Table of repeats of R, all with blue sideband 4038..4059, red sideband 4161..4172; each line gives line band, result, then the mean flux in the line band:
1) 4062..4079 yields -0.09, 0.966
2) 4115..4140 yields -0.90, 1.01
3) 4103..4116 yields -1.24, 1.06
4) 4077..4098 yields -0.41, 0.983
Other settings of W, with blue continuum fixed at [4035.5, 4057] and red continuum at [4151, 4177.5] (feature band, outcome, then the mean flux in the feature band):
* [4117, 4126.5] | -0.9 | 1.04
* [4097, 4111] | -1.5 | 1.06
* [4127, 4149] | 0.0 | 0.943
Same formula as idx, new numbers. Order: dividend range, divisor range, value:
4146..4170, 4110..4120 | 0.87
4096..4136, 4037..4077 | 1.07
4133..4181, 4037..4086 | 0.97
